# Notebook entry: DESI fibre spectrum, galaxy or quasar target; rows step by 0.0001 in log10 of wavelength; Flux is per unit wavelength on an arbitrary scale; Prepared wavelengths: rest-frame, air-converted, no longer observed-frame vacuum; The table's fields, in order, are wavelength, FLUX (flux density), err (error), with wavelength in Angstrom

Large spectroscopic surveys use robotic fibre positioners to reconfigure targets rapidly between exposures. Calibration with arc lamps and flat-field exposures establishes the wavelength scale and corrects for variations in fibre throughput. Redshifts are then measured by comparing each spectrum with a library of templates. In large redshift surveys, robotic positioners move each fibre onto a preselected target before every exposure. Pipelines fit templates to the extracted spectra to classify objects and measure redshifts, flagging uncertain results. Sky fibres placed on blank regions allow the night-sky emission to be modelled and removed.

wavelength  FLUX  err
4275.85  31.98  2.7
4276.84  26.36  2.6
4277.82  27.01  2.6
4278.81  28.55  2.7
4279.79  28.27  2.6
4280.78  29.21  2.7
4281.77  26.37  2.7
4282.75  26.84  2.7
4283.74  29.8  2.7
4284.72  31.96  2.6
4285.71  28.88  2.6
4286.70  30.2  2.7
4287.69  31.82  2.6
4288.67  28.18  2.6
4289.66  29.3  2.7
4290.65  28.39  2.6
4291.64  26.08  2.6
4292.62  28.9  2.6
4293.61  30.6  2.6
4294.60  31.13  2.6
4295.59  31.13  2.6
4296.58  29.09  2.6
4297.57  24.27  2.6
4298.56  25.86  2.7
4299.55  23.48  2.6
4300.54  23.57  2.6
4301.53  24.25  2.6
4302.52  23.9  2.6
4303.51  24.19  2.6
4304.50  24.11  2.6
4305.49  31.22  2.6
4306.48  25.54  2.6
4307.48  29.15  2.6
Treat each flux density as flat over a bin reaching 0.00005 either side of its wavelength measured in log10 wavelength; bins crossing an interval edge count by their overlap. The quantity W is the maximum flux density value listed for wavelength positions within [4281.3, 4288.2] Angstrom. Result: 31.96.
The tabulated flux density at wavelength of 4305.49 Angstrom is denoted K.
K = 31.22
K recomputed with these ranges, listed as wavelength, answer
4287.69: 31.82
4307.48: 29.15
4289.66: 29.3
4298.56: 25.86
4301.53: 24.25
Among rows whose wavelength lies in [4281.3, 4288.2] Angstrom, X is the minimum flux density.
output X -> 26.37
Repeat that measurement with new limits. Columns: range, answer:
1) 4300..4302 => 23.57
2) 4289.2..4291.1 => 28.39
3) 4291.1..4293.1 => 26.08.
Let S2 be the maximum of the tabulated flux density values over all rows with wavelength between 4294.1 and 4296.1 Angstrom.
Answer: 31.13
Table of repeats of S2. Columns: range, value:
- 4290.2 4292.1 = 28.39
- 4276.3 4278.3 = 27.01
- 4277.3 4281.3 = 29.21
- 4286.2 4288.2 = 31.82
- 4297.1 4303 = 25.86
